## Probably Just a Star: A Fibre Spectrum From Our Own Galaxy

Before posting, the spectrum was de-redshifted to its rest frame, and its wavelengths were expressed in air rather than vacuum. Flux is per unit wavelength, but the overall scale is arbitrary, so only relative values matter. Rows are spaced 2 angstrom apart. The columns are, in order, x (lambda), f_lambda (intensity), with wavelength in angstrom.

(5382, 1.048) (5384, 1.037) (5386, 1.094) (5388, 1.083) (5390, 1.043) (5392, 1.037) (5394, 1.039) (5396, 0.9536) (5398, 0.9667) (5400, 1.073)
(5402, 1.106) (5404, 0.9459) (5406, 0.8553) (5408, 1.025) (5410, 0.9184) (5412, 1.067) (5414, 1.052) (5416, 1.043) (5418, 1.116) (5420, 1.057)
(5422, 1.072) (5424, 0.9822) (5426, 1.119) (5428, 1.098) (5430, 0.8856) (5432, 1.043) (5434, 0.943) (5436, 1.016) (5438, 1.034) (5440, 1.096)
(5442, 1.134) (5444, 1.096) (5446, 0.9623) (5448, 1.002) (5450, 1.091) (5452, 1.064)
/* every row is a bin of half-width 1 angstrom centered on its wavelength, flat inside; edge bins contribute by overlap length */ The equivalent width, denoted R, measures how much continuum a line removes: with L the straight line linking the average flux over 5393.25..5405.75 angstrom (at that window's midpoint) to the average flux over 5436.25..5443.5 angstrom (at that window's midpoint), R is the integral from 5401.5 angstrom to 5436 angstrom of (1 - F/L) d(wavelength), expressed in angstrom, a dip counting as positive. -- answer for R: 0.7 angstrom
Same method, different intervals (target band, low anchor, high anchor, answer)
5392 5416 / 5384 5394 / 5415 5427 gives 1.32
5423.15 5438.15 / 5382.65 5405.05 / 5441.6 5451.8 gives 0.47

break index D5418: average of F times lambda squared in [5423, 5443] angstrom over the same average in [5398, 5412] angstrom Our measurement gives 1.05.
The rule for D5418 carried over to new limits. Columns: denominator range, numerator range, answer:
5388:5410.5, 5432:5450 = 1.05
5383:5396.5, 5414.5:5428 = 1.03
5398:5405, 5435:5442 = 1.04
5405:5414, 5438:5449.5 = 1.10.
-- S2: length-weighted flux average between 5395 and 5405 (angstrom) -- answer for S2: 1.01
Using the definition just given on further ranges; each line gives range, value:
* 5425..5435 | 1.02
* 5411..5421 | 1.07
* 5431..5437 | 1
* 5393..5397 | 0.996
